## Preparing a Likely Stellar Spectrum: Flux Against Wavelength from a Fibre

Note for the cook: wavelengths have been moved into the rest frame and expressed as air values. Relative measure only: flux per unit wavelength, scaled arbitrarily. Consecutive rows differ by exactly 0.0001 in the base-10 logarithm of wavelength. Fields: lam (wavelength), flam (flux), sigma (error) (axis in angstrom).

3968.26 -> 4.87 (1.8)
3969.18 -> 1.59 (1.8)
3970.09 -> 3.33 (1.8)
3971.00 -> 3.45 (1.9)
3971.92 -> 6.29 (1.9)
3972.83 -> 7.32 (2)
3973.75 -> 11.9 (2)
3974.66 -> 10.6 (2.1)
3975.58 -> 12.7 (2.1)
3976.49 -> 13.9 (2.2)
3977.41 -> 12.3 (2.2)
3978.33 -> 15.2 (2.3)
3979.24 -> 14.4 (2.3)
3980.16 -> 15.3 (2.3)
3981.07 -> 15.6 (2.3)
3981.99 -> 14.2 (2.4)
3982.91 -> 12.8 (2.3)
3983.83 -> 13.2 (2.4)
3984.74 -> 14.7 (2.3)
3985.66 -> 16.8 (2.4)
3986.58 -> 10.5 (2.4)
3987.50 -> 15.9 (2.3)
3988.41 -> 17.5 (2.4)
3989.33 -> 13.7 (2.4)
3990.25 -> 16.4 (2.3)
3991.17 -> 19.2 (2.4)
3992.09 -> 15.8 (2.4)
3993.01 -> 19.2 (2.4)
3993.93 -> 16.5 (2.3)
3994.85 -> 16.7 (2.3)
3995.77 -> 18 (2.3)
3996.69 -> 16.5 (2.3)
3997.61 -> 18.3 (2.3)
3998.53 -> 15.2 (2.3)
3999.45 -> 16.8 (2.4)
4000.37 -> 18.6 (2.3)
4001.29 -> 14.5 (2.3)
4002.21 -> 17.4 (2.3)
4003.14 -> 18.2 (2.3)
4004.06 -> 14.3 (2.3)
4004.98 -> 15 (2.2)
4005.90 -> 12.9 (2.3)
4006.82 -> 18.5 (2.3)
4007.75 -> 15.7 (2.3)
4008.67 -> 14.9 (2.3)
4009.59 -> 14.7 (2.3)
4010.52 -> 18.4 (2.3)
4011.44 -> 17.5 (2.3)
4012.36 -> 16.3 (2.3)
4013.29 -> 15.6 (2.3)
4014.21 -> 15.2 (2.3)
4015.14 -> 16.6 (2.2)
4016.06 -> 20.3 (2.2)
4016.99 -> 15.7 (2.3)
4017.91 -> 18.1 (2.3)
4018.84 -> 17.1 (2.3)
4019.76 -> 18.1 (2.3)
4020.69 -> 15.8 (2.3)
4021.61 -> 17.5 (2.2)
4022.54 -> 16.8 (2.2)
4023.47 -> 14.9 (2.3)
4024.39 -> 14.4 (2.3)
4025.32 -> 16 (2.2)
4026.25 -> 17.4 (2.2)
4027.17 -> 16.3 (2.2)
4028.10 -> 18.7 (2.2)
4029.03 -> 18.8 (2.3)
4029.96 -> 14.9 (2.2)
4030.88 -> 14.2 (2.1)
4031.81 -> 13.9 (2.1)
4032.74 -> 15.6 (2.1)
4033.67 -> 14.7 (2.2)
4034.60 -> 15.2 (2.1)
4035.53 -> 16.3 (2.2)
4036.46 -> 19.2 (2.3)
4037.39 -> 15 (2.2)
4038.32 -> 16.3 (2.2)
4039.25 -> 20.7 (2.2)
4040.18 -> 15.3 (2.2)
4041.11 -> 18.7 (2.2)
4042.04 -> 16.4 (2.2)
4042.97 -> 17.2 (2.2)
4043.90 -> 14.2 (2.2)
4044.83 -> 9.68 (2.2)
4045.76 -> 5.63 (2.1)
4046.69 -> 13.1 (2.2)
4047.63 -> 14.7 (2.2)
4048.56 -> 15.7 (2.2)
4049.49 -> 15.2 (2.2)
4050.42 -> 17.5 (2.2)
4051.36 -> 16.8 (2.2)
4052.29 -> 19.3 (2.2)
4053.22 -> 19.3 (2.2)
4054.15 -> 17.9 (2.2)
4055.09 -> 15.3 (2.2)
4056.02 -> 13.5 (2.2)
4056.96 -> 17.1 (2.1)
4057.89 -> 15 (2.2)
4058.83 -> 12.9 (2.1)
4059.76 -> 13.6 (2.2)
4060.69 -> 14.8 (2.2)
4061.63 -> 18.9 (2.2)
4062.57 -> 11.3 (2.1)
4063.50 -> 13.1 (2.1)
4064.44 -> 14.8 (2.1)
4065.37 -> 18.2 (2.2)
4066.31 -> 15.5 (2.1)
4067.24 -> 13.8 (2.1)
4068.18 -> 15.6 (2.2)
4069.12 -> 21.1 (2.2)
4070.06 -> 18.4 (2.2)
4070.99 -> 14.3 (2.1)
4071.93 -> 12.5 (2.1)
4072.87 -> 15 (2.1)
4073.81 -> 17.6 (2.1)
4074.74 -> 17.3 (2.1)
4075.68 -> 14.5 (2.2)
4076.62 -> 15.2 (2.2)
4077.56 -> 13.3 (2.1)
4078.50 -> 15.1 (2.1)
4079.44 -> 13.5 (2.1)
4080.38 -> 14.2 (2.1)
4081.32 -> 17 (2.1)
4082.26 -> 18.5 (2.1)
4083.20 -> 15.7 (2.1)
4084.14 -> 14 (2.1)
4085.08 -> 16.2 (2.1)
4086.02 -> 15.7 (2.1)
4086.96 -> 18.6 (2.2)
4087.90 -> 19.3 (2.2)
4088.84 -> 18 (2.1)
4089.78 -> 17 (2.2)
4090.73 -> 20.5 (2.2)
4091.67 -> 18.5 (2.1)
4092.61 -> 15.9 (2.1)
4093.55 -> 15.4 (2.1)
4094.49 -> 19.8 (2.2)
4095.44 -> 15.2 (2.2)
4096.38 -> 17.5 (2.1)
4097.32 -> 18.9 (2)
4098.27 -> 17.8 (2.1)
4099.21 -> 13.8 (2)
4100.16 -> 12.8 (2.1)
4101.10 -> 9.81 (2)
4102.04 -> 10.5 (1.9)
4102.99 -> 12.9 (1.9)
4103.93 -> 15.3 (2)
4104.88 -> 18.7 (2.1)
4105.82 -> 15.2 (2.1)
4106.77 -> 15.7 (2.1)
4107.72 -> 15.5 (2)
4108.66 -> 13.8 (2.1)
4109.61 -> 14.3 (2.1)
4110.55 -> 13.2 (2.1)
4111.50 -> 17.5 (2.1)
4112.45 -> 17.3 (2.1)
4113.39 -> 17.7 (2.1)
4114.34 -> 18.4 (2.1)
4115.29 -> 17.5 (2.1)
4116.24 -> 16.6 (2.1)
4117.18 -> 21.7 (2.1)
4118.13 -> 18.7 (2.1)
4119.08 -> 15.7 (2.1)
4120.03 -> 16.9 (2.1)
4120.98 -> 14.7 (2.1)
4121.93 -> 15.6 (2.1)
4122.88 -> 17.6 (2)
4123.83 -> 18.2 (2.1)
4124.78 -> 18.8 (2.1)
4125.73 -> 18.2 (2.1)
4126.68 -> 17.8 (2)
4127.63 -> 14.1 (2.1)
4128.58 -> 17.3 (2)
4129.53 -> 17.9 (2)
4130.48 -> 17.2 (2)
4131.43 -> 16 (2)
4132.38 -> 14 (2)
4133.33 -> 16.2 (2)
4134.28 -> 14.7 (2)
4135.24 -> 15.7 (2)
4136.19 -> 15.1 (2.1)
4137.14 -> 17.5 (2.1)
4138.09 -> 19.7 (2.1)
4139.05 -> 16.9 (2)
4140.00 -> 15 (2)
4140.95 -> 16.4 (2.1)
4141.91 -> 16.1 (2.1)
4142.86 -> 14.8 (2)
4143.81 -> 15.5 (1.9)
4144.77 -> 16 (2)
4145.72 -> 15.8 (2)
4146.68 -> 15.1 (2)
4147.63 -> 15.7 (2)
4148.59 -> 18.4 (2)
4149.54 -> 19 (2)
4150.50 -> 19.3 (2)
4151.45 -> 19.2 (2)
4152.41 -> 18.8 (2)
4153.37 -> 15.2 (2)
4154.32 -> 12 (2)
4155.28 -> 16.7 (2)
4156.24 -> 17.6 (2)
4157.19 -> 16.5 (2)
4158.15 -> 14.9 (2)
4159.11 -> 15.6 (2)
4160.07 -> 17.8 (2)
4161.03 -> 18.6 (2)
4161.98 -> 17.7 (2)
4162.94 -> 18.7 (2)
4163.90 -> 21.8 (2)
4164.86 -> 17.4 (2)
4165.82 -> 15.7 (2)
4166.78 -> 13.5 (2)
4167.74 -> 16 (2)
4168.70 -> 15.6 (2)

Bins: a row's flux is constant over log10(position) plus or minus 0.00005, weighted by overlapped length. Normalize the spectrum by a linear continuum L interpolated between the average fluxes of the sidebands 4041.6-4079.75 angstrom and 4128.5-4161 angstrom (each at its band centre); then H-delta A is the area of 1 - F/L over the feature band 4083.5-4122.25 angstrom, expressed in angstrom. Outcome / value -1.1 angstrom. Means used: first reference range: 15.2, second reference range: 16.5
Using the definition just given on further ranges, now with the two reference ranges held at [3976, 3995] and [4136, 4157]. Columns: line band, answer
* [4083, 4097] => -0.9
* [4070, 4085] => 0.7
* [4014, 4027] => -1.0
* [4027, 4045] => -0.6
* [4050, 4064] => 0.1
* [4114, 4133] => -0.8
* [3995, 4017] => -1.6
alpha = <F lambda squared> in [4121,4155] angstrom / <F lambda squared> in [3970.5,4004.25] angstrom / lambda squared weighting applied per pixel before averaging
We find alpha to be 1.22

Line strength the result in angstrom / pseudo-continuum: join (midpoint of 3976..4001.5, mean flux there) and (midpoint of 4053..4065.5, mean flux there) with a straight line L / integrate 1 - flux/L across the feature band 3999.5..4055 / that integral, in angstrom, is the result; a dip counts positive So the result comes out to -2.6 angstrom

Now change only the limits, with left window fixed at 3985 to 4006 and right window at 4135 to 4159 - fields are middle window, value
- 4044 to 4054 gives 1.0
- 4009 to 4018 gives -0.2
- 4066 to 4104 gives 1.2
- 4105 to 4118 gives -0.1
